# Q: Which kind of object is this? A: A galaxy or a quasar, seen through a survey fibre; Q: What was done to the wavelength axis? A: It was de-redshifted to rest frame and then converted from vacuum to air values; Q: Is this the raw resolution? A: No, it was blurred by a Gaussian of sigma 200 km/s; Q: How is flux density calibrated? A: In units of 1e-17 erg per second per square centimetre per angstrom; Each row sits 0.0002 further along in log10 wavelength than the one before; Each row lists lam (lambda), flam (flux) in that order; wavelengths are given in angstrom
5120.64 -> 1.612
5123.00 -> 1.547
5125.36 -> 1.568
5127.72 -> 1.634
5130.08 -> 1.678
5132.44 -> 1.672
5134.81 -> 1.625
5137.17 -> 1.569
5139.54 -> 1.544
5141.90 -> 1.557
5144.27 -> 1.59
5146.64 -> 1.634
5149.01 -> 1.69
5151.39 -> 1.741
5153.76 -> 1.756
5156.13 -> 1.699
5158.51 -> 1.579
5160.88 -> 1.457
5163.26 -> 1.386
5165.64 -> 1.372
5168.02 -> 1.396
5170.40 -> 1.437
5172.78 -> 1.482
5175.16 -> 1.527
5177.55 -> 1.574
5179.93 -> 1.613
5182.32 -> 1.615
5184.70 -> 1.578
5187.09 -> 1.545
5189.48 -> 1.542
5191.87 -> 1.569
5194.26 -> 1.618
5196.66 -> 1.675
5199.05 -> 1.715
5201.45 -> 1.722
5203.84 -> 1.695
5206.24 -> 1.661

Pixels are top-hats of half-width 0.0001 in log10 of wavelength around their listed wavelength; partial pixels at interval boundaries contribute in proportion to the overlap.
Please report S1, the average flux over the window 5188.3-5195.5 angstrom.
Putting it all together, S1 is 1.58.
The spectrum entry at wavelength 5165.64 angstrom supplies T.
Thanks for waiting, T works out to 1.372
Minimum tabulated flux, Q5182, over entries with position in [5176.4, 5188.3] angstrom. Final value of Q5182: 1.545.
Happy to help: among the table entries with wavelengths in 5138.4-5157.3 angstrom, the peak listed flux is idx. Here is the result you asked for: 1.756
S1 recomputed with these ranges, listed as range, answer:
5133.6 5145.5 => 1.58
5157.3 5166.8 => 1.45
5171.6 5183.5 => 1.56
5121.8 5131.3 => 1.61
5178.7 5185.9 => 1.6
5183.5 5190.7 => 1.56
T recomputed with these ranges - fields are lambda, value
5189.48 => 1.542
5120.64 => 1.612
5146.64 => 1.634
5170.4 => 1.437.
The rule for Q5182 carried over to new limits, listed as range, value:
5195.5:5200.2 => 1.675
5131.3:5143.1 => 1.544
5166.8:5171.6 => 1.396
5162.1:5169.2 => 1.372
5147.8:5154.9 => 1.69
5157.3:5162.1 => 1.457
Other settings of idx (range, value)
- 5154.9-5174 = 1.699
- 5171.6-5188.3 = 1.615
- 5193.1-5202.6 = 1.722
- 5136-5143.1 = 1.569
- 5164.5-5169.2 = 1.396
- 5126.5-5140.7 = 1.678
